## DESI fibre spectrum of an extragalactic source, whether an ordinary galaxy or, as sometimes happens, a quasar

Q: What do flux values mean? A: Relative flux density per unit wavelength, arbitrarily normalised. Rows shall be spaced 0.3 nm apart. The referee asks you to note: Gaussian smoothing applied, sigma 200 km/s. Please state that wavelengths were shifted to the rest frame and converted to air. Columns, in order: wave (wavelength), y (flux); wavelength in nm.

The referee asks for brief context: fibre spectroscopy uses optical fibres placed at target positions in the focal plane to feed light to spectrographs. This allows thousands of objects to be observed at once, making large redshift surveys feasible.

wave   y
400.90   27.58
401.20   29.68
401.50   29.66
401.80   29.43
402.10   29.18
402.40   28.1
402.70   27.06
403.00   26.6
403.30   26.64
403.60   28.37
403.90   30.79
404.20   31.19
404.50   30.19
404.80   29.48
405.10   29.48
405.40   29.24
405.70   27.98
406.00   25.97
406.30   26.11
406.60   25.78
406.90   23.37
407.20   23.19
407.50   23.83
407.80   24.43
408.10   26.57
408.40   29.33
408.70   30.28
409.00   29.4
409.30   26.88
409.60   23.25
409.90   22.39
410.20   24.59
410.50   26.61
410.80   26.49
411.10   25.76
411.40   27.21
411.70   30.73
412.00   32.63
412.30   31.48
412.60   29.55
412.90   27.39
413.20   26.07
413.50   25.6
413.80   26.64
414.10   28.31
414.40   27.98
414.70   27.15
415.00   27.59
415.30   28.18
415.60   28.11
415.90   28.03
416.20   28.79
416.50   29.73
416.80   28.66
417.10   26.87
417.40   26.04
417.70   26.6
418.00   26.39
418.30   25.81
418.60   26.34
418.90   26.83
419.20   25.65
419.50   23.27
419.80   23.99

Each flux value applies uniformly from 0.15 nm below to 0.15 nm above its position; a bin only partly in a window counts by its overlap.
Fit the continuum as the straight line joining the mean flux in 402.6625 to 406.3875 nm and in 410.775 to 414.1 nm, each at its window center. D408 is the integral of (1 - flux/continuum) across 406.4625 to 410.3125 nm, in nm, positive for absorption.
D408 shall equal 0.37 nm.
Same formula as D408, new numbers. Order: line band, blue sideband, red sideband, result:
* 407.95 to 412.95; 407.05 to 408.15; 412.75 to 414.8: -0.41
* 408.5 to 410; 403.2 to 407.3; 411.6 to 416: 0.07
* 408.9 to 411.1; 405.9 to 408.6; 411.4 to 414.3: 0.12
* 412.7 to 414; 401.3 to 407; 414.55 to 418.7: 0.05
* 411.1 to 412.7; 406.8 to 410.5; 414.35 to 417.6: -0.19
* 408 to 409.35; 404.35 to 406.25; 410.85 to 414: -0.01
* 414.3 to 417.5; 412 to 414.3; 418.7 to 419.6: -0.12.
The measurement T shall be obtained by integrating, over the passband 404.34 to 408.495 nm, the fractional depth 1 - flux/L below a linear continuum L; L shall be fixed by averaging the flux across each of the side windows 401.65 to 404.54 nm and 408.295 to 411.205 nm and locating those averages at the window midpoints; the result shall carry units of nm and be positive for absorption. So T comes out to 0.13 nm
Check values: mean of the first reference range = 28.7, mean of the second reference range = 26.5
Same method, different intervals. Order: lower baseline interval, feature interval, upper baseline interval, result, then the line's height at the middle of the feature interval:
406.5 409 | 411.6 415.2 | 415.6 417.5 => -0.14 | 27.4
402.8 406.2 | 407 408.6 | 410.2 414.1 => 0.16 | 28.3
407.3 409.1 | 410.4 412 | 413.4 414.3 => -0.05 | 27.1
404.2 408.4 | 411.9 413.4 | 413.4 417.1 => -0.09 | 27.6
